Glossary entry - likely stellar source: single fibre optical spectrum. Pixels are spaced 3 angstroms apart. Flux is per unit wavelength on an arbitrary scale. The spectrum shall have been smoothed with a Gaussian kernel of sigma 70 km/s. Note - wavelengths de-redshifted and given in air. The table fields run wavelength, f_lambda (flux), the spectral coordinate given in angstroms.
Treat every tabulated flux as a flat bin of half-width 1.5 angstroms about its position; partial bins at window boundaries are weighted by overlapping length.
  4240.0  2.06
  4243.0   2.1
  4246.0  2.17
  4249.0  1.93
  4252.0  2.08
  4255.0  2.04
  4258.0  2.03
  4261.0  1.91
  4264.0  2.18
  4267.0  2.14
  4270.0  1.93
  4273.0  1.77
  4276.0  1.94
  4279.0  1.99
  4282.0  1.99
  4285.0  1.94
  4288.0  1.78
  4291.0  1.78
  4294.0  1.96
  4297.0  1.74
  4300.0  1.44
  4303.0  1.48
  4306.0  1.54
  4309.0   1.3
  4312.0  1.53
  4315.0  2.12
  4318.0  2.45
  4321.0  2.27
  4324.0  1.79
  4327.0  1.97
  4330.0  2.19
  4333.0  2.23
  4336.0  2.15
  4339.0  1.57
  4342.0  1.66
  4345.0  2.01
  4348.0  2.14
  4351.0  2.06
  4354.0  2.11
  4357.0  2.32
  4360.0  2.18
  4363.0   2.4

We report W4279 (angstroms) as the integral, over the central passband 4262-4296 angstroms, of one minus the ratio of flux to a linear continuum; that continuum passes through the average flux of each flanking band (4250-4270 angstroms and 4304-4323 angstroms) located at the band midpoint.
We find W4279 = 0.7 angstroms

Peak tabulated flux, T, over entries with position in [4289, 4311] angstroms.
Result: 1.96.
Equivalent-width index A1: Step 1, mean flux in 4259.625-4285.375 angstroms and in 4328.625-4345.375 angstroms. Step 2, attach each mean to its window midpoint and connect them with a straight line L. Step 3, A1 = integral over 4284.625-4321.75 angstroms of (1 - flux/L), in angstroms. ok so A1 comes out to 3.6 angstroms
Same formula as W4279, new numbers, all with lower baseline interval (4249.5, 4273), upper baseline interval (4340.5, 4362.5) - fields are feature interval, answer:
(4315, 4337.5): -0.9 angstroms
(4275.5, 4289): 0.7 angstroms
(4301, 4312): 3.2 angstroms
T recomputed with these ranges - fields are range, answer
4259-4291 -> 2.18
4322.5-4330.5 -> 2.19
